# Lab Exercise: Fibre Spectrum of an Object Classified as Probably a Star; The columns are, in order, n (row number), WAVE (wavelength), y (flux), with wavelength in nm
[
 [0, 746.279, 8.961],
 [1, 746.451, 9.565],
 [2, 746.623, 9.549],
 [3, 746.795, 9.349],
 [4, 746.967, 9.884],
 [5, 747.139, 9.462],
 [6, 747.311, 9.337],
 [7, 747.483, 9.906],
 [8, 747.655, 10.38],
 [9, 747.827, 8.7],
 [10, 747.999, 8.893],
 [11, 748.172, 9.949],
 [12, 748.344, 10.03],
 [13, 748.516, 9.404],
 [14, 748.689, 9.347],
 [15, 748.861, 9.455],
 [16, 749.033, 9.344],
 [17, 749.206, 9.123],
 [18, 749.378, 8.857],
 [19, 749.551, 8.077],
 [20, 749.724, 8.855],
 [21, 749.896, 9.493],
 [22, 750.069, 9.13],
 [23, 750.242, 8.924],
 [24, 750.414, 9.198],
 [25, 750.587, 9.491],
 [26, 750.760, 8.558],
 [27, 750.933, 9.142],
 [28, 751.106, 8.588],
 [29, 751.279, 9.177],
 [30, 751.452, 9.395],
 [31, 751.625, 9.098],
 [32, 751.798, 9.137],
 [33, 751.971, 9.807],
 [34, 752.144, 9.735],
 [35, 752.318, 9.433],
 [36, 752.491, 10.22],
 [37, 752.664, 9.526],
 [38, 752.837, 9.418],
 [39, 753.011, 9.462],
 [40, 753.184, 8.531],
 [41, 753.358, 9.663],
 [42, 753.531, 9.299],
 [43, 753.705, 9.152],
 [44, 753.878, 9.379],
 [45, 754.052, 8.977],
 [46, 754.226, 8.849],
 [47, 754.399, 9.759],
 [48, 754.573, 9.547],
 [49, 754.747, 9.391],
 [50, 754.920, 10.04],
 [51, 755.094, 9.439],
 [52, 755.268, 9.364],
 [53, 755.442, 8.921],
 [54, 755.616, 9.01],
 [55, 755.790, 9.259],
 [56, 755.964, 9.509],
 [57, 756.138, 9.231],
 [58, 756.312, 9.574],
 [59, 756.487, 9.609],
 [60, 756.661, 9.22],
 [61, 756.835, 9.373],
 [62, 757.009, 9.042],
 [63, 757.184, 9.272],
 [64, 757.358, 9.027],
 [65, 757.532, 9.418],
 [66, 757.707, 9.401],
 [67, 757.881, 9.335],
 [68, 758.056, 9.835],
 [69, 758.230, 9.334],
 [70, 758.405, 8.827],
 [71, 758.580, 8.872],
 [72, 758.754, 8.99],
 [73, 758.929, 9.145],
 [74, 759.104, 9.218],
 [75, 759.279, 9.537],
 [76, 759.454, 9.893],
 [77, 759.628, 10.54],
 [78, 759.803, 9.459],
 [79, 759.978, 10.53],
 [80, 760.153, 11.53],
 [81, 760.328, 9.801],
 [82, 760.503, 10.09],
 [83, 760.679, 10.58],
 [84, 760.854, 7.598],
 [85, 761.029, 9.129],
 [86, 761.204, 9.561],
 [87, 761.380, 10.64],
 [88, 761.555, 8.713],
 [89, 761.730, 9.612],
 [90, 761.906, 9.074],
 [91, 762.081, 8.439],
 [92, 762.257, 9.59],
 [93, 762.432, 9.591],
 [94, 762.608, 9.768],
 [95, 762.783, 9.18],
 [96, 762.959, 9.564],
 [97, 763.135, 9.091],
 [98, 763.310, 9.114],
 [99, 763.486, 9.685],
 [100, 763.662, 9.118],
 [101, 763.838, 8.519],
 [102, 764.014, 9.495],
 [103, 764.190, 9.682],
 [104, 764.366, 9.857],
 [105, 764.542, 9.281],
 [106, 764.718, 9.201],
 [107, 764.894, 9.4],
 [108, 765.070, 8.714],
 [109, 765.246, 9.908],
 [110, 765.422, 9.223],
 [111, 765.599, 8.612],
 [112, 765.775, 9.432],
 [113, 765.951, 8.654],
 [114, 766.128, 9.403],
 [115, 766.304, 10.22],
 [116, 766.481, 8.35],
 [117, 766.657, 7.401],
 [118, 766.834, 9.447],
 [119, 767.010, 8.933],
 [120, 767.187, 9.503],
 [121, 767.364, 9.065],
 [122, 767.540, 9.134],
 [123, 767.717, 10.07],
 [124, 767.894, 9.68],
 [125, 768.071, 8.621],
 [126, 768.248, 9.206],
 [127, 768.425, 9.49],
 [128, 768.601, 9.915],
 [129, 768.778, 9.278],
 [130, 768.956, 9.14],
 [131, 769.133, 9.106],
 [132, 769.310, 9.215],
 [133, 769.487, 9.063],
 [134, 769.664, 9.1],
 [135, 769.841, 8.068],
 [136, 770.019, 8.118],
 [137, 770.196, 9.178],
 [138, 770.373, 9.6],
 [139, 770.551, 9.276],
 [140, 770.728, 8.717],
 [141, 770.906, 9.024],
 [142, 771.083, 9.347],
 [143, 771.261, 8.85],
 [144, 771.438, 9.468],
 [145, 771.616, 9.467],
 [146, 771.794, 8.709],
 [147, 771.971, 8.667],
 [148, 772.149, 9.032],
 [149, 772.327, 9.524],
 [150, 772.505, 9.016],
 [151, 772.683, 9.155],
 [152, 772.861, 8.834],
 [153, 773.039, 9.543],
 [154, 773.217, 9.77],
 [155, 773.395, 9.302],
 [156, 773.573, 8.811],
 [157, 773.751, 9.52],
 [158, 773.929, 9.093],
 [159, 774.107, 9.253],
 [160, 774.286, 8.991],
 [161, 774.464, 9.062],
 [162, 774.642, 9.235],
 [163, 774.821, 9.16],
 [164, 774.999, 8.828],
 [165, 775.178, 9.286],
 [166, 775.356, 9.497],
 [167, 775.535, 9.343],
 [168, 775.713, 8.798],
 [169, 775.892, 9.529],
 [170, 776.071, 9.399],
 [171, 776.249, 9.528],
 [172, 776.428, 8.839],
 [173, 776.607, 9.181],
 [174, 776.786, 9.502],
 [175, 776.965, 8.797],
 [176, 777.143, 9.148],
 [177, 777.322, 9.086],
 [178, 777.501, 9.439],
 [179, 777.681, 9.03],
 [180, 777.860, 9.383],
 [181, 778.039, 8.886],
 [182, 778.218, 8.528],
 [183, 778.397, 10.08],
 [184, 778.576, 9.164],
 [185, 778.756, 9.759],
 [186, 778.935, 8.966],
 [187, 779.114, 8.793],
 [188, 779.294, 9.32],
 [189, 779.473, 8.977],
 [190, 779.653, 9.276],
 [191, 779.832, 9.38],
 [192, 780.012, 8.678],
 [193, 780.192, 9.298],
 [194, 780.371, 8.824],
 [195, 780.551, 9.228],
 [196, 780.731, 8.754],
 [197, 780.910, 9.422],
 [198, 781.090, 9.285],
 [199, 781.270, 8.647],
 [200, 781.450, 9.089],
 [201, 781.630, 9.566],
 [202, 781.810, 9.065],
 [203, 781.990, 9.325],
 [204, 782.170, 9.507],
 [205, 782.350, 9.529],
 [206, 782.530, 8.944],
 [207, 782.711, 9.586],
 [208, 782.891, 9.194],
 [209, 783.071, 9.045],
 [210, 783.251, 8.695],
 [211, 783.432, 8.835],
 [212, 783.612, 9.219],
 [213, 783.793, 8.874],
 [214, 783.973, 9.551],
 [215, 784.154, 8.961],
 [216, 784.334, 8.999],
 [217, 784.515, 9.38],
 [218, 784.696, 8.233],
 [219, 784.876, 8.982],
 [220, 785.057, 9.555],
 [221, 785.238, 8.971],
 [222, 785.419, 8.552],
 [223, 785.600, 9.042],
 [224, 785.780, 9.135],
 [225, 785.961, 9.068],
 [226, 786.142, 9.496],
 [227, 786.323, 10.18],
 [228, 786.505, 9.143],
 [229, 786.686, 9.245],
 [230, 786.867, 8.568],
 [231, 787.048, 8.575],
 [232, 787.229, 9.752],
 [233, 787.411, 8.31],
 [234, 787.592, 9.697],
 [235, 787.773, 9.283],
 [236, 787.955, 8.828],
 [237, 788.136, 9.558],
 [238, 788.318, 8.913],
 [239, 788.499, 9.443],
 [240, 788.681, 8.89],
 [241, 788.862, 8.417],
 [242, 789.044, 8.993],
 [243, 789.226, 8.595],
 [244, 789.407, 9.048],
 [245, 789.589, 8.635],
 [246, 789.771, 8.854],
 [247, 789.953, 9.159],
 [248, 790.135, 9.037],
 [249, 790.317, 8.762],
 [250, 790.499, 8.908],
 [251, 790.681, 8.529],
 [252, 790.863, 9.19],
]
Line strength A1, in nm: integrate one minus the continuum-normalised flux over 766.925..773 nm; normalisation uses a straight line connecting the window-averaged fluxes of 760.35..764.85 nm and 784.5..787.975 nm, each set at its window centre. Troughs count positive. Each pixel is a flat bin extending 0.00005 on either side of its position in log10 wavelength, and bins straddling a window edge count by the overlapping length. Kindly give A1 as 0.10 nm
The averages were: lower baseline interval 9.37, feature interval 9.14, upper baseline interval 9.1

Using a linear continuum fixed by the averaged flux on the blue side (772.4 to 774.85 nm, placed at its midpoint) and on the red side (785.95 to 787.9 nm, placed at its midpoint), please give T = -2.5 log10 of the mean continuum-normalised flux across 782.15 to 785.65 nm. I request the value 0.02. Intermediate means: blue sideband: 9.2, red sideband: 9.21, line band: 9.07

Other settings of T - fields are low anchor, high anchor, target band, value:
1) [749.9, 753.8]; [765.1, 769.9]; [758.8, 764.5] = -0.04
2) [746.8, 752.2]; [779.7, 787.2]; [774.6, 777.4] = 0.00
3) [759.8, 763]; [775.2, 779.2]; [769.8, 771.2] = 0.05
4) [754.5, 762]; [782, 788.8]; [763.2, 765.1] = 0.01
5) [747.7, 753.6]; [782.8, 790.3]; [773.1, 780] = -0.01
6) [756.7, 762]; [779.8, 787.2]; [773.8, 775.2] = 0.02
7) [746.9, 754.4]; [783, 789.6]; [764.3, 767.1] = 0.01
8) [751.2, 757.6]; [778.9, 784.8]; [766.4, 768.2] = 0.03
